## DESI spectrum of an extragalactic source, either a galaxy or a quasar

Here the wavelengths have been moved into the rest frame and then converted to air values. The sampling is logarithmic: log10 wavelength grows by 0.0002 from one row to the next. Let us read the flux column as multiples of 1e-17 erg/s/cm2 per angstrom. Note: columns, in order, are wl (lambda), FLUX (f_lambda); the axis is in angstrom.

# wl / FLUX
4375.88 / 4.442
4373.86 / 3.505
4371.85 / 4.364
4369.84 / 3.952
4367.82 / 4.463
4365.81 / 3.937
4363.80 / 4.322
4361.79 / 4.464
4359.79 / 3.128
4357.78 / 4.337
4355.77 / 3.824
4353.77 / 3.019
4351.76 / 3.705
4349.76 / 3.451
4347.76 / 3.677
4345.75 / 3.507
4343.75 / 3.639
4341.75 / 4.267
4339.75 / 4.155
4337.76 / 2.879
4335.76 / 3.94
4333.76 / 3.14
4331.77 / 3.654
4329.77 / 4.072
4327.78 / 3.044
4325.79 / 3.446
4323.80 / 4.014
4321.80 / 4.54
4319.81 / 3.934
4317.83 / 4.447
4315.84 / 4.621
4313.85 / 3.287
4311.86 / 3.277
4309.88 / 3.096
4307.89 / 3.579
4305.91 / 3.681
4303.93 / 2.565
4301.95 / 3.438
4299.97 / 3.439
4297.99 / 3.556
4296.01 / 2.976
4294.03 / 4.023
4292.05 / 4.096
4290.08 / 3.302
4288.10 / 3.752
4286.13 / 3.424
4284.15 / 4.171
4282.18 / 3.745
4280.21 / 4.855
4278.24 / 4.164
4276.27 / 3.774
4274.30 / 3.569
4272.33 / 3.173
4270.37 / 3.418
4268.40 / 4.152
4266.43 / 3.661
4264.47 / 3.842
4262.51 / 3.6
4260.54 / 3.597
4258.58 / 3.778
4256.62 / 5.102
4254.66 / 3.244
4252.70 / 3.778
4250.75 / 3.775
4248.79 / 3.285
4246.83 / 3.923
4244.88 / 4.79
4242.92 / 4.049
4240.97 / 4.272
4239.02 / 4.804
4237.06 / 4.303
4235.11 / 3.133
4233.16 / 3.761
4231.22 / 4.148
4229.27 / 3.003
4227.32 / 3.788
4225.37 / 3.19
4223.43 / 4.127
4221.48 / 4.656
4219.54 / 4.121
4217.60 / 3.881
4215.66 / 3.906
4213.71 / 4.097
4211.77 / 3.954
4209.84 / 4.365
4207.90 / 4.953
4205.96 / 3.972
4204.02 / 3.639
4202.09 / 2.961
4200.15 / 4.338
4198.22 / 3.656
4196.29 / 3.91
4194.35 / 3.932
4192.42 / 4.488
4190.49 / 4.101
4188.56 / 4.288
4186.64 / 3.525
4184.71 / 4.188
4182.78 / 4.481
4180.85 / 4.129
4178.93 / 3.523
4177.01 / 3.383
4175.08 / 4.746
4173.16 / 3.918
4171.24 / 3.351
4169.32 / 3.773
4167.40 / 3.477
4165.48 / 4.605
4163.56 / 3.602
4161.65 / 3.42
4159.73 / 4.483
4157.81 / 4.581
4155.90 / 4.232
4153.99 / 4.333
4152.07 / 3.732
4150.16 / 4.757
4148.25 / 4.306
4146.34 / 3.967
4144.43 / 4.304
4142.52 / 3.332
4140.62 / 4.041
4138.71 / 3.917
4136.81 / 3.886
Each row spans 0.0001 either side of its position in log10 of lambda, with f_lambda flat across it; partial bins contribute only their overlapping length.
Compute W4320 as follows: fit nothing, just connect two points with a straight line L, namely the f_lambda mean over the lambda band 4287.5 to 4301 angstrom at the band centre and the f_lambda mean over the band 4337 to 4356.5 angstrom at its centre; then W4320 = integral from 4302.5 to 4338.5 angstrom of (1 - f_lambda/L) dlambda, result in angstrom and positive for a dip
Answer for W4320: -0.2 angstrom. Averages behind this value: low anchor 3.59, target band 3.63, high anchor 3.62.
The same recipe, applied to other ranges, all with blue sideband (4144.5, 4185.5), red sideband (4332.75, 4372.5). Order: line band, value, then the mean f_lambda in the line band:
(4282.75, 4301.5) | 1.2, 3.63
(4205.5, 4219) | -0.6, 4.17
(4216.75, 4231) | 0.5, 3.84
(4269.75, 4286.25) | 0.3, 3.84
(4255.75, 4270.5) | 0.0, 3.91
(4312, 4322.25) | -0.6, 4.07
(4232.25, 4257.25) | -0.4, 4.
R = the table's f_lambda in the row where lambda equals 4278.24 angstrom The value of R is 4.164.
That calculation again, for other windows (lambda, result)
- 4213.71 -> 4.097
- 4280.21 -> 4.855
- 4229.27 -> 3.003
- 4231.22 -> 4.148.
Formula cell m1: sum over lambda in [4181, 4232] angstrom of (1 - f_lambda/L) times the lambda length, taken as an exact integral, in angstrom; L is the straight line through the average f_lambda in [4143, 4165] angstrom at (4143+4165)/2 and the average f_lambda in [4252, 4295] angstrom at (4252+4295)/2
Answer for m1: 0.24 angstrom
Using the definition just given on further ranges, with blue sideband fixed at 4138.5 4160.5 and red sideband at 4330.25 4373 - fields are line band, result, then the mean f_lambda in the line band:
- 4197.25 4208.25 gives 0.6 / 3.86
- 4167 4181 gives 1.2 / 3.78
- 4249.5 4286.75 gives 1.2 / 3.83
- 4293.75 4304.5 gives 1.6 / 3.32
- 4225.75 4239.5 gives 0.8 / 3.78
